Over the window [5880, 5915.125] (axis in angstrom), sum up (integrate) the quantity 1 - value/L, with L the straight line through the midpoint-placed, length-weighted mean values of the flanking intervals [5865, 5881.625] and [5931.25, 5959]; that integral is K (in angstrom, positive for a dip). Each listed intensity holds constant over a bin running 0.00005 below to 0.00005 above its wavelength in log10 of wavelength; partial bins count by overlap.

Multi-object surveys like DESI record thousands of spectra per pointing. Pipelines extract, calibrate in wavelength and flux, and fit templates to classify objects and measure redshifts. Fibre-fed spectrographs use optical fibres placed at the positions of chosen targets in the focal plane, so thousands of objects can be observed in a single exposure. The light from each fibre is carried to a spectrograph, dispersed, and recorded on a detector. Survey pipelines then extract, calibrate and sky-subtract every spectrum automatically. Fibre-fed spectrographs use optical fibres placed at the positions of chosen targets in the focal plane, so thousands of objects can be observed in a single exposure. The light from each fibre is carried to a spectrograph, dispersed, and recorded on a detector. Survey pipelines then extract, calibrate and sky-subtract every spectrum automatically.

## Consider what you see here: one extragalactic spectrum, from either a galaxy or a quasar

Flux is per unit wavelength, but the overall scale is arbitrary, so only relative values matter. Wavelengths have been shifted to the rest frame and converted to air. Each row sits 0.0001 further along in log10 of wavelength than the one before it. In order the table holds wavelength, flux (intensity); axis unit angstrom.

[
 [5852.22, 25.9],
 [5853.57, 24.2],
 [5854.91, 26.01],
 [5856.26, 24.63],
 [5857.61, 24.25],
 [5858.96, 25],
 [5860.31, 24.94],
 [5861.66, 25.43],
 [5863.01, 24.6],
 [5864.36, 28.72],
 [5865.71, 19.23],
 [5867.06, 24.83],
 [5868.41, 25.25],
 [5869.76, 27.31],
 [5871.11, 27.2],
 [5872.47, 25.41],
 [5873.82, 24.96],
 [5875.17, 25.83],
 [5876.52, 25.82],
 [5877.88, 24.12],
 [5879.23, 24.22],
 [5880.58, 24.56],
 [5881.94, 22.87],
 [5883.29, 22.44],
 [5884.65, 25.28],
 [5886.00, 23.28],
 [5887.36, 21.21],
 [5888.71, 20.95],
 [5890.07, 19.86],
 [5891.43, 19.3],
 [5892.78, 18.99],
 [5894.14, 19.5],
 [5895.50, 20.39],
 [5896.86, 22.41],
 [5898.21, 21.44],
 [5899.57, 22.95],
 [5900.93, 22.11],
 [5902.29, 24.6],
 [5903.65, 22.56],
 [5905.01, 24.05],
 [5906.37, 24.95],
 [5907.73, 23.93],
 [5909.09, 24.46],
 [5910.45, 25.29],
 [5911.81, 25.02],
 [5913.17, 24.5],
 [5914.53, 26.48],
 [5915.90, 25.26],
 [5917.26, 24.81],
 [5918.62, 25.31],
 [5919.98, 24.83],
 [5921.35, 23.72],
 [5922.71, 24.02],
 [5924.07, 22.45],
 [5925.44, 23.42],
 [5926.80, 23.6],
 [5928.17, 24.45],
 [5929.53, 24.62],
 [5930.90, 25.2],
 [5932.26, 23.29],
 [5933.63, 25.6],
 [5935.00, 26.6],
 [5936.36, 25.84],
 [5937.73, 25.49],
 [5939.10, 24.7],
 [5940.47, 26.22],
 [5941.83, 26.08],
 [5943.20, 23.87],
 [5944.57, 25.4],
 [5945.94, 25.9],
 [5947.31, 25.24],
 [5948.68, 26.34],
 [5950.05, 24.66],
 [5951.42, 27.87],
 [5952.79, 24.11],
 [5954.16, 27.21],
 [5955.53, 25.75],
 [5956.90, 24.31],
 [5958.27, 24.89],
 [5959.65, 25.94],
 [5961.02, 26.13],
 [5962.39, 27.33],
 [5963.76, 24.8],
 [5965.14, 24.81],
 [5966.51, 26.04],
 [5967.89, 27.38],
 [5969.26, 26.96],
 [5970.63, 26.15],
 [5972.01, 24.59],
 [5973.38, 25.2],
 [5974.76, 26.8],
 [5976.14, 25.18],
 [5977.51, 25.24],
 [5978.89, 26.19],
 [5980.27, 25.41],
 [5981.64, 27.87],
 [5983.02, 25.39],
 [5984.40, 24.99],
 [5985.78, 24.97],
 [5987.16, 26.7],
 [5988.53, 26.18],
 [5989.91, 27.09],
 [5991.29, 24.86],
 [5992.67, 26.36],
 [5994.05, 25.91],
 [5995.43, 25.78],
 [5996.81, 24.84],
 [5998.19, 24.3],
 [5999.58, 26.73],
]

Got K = 3.2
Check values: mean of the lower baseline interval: 24.9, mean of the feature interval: 22.8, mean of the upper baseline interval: 25.5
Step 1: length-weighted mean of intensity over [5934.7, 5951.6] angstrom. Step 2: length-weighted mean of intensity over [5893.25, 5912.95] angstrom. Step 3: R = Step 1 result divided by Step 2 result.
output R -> 1.1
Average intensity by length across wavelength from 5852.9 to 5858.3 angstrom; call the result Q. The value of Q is 24.8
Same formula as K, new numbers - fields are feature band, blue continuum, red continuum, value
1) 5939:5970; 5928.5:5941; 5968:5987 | -0.3 angstrom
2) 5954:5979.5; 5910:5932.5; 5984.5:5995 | -0.3 angstrom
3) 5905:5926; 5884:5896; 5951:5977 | -1.8 angstrom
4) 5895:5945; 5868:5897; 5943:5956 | 0.6 angstrom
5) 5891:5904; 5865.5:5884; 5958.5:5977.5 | 1.9 angstrom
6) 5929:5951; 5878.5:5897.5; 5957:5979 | -0.9 angstrom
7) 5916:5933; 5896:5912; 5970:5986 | 0.0 angstrom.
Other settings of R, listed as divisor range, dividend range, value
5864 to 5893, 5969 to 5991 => 1.09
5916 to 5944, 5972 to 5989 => 1.04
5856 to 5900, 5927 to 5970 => 1.09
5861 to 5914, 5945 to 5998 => 1.09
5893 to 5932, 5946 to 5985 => 1.09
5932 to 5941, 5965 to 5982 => 1.02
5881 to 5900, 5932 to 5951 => 1.18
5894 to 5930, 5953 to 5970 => 1.09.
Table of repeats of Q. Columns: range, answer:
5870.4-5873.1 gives 26.3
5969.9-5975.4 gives 25.7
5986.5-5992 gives 26.2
